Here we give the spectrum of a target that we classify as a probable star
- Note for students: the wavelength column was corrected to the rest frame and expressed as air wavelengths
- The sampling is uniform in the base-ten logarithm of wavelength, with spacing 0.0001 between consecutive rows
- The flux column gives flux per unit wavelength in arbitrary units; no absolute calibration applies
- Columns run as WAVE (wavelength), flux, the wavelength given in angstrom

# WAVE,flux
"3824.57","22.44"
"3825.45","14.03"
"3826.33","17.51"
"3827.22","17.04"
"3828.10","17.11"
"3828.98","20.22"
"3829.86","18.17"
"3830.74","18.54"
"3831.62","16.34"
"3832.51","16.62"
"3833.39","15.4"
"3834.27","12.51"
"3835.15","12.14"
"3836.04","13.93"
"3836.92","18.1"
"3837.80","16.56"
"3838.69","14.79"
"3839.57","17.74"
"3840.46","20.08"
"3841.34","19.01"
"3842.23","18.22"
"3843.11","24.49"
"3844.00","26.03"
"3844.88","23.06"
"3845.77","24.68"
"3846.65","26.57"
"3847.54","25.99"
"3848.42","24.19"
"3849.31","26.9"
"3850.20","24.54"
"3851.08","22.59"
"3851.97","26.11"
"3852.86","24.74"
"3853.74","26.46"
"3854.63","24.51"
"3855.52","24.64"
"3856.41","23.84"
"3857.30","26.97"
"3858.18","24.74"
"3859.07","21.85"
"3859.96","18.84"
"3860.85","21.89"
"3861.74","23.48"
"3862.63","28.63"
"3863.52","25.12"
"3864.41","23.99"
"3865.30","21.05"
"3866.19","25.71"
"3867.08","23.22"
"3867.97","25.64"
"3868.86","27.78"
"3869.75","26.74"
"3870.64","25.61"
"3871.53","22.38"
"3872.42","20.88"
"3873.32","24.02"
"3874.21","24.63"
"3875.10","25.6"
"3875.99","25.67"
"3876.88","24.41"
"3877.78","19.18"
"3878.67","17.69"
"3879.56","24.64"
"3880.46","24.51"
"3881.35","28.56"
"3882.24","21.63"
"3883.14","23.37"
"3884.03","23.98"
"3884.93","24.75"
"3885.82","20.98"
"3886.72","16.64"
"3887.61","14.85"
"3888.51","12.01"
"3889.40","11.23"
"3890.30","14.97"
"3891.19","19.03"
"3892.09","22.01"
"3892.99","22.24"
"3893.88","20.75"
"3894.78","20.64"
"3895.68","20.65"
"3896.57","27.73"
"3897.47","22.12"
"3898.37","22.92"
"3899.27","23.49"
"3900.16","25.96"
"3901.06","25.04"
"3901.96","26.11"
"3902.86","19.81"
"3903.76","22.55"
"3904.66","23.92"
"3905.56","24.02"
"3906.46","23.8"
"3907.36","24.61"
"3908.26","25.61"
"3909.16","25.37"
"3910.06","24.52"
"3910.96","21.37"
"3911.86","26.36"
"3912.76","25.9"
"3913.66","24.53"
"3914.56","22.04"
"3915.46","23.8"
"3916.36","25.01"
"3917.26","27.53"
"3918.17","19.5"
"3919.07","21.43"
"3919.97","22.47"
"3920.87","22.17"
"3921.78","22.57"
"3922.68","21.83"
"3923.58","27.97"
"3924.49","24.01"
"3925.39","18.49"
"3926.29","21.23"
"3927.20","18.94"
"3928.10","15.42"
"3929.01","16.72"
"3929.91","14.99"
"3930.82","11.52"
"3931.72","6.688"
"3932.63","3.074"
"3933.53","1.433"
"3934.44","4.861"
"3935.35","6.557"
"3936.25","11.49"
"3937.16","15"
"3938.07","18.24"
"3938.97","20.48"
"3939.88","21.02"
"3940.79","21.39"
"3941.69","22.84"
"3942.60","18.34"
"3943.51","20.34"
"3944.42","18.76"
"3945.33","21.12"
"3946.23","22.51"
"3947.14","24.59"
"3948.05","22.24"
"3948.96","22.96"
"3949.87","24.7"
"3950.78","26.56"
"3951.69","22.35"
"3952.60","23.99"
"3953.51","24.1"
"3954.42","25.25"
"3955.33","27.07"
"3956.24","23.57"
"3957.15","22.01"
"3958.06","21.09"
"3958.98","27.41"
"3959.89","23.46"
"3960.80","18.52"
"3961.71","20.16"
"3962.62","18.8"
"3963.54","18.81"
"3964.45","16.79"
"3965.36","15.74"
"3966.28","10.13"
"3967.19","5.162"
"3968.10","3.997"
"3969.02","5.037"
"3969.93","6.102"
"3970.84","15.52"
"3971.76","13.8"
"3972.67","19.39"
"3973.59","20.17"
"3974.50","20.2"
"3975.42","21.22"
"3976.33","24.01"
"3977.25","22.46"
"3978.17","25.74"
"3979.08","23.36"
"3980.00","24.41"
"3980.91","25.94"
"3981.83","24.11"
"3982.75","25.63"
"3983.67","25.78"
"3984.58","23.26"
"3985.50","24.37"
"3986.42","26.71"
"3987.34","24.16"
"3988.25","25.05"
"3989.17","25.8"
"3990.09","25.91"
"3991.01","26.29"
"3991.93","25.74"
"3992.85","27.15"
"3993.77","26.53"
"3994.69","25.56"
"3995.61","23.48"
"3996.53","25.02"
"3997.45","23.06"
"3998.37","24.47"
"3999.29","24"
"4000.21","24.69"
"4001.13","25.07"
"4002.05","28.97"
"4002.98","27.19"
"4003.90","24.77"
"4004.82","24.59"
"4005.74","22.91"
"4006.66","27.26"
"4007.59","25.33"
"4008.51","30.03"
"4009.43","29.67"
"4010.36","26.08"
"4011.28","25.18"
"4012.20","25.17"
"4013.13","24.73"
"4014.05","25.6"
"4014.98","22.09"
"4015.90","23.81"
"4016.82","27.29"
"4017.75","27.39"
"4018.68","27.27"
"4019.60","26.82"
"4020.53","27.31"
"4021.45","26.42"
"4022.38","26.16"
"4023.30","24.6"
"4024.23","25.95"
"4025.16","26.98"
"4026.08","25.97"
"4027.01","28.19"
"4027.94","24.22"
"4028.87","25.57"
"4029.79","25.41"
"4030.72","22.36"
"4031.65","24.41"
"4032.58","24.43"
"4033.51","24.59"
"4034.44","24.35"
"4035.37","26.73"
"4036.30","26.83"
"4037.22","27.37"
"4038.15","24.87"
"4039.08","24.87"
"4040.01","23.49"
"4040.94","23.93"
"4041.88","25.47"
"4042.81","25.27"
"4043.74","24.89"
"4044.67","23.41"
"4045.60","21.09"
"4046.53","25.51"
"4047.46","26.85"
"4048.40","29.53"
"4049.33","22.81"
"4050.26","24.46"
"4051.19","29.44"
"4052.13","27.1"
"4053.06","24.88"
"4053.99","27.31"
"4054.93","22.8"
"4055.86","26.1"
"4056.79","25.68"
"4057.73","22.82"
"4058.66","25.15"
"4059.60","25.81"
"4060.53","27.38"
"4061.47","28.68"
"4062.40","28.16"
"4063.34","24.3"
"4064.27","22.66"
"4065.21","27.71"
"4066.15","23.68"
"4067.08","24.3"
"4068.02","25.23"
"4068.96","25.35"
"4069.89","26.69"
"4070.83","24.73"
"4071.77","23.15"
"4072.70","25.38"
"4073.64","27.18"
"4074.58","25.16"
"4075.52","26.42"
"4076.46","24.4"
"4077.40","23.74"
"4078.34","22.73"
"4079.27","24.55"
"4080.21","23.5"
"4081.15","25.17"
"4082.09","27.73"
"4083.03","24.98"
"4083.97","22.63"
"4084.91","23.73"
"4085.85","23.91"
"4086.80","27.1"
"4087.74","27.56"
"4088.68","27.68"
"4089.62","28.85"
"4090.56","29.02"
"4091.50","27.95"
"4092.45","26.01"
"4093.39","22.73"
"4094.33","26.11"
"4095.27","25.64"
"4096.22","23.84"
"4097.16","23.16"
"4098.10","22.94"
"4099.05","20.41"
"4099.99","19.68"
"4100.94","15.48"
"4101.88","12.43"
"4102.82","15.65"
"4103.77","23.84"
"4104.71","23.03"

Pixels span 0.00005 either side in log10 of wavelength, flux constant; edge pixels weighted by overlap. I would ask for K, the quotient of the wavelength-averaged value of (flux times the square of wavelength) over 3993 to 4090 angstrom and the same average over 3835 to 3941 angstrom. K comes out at 1.29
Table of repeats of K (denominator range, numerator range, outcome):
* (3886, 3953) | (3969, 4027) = 1.25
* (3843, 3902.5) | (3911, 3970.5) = 0.84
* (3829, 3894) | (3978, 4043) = 1.26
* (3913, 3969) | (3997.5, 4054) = 1.40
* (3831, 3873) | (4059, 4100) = 1.27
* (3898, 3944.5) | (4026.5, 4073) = 1.35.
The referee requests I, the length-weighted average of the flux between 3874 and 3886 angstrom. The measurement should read 23.6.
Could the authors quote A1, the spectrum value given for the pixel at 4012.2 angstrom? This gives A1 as 25.17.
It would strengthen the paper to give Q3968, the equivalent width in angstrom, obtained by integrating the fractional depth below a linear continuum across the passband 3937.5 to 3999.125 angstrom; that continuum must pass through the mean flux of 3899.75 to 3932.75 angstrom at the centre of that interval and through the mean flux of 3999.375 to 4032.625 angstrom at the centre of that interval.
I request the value 6.1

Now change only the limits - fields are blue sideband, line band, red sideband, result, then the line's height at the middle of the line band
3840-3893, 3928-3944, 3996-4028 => 6.88 angstrom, 24.3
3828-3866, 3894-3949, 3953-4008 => 3.42 angstrom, 21.8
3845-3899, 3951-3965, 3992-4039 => 1.34 angstrom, 24.6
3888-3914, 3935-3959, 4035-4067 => 2.11 angstrom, 23.3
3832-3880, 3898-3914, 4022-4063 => -0.63 angstrom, 23.3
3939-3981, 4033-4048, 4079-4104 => -1.80 angstrom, 22.3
